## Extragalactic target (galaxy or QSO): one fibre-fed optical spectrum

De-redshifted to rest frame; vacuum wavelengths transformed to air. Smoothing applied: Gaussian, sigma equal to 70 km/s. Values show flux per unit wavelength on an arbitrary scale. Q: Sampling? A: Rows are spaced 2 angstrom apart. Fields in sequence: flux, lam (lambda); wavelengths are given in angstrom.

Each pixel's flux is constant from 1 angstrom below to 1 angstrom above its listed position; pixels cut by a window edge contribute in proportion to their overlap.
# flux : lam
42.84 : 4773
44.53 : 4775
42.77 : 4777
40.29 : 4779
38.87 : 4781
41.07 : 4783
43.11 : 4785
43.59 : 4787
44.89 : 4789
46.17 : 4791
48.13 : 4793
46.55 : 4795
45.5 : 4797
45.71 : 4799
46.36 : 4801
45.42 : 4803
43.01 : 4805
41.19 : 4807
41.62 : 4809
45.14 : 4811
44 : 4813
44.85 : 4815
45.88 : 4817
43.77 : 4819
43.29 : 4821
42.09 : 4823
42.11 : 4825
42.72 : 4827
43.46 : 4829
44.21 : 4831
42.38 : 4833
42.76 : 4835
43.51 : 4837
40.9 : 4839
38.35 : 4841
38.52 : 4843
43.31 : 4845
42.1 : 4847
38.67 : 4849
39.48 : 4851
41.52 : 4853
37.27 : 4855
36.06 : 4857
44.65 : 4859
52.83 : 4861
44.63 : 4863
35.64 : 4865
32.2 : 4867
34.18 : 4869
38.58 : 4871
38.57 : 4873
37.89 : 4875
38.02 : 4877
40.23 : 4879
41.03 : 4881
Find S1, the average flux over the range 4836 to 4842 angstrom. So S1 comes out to 40.9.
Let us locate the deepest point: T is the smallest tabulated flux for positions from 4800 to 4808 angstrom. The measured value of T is 41.19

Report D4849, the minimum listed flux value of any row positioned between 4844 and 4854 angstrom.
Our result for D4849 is 38.67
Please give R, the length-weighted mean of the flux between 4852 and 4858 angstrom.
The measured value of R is 38.3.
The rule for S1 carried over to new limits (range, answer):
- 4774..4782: 41.6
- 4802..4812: 43.3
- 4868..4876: 37.3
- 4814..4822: 44.4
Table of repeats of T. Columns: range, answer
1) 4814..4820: 43.77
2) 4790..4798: 45.5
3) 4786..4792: 43.59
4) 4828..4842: 38.35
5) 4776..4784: 38.87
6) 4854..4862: 36.06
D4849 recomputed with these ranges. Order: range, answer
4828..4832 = 43.46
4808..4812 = 41.62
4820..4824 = 42.09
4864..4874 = 32.2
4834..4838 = 42.76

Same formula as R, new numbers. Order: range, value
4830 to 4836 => 43.1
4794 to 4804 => 45.9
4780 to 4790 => 42.3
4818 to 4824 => 43.1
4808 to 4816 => 43.9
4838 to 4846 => 40.3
